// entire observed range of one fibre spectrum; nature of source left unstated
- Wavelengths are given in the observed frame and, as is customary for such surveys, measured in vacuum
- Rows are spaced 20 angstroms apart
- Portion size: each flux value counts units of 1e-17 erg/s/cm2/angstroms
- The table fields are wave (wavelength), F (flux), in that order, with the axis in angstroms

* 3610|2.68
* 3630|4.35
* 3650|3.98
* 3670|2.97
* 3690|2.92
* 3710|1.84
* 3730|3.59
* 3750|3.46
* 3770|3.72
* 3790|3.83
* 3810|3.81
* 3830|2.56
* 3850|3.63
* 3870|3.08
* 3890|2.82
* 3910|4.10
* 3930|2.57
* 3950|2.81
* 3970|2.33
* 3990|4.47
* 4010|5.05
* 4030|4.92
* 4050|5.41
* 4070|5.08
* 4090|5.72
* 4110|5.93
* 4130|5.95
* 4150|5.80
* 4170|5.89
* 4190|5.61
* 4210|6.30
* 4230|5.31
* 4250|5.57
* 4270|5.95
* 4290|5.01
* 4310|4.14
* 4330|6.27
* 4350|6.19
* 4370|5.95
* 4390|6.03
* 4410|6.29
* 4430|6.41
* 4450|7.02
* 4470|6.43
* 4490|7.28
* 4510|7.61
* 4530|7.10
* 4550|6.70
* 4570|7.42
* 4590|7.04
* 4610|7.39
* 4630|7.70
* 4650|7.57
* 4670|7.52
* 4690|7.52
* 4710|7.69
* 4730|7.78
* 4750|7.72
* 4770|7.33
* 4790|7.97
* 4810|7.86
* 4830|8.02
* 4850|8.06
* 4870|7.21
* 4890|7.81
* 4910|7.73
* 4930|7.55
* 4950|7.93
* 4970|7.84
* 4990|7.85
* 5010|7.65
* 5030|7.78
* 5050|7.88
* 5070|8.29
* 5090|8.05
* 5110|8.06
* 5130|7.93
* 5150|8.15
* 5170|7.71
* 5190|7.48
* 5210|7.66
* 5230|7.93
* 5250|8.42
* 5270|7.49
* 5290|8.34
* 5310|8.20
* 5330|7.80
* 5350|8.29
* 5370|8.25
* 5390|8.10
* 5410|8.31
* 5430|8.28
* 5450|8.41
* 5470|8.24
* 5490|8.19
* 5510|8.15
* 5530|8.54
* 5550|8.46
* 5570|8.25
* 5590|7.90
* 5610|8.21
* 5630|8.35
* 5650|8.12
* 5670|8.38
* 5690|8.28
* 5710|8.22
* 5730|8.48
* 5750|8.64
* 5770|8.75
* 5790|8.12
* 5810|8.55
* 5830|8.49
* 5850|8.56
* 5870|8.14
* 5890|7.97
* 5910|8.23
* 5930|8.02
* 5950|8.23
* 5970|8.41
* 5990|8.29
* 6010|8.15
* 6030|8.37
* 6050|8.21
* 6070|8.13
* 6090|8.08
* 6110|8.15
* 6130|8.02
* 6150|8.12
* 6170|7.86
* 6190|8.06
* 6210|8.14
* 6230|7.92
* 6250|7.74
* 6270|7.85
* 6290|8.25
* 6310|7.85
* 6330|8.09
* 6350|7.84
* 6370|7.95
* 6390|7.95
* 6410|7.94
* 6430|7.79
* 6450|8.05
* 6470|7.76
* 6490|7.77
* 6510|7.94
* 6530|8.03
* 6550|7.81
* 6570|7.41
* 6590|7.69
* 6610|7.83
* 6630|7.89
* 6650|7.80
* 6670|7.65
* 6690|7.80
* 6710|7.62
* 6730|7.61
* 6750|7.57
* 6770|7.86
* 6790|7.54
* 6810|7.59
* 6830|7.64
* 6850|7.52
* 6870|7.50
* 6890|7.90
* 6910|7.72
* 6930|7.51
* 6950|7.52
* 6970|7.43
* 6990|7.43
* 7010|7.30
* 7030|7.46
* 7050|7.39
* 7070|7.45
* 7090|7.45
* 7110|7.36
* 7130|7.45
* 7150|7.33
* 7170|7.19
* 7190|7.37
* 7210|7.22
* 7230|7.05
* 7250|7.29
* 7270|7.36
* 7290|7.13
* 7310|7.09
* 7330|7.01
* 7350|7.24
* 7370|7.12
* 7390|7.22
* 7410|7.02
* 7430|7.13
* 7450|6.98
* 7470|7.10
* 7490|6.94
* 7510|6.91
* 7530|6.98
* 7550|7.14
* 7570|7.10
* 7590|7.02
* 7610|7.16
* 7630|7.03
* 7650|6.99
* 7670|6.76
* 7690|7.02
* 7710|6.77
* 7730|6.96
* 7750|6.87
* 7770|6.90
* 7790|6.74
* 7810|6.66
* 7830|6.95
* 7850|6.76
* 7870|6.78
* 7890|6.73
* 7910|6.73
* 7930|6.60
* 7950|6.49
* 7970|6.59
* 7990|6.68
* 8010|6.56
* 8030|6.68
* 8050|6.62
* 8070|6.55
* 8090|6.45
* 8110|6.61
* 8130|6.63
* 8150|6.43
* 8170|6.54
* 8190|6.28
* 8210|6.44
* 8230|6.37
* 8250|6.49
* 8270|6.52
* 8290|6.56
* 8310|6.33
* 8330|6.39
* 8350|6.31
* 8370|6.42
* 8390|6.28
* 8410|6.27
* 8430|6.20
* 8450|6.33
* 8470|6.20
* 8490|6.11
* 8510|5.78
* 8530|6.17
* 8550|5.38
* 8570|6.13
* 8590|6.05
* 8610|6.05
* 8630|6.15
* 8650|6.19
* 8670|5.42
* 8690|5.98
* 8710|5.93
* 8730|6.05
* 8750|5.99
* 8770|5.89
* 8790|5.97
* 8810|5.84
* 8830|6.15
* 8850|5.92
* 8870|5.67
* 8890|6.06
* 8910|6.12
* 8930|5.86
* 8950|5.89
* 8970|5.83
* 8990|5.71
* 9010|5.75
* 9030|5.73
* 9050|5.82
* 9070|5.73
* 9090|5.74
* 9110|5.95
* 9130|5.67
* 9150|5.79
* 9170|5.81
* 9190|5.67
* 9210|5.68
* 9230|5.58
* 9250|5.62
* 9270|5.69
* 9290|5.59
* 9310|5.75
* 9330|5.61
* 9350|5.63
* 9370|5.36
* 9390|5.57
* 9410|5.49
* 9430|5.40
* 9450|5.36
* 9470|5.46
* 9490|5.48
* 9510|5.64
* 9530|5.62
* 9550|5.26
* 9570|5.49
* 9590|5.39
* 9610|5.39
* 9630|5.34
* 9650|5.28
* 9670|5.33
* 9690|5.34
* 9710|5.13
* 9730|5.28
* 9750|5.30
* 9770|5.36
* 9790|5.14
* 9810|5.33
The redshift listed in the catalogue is 0.000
